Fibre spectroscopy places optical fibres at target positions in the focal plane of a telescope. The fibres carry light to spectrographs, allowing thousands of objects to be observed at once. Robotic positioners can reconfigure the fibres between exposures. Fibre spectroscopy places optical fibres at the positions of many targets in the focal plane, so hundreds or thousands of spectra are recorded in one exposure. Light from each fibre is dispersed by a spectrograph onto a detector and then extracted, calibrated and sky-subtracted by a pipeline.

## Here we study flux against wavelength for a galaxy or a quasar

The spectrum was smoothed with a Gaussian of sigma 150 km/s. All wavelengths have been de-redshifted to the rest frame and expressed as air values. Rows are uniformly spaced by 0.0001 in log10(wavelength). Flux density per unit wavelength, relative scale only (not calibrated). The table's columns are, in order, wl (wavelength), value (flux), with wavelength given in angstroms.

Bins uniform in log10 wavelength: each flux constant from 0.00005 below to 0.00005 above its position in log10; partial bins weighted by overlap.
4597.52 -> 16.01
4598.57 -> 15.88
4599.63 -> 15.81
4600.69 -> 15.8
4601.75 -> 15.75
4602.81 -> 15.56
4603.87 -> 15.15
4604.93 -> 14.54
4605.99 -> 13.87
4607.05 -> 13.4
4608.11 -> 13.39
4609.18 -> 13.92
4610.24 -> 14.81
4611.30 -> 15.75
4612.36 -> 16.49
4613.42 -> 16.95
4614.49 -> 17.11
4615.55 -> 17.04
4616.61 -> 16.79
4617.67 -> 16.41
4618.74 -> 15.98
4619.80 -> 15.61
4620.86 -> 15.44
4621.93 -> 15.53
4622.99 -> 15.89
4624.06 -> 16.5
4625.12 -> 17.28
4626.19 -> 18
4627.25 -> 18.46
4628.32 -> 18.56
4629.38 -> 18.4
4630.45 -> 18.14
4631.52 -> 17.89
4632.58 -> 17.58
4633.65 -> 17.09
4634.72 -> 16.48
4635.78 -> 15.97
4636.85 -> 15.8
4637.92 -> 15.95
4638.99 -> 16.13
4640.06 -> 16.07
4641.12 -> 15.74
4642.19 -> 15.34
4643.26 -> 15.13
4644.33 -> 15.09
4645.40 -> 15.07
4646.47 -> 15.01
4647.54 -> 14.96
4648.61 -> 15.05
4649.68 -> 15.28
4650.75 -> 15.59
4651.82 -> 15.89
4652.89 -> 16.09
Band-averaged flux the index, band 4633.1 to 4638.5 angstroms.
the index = 16.2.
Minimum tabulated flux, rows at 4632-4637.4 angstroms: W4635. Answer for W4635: 15.8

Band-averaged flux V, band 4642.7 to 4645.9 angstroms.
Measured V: 15.1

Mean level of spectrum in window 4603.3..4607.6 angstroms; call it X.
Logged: 14.3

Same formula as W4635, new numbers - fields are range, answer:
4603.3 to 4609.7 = 13.39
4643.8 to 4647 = 15.01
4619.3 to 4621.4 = 15.44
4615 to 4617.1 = 16.79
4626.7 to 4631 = 18.14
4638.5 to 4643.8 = 15.13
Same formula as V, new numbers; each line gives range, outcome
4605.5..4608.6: 13.6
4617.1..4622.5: 15.8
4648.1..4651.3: 15.3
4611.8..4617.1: 16.9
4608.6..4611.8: 14.8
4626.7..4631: 18.4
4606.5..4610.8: 13.9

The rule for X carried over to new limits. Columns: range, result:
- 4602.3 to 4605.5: 15.1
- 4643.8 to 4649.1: 15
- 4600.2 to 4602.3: 15.8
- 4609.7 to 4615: 16.2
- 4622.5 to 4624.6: 16.2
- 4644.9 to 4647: 15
